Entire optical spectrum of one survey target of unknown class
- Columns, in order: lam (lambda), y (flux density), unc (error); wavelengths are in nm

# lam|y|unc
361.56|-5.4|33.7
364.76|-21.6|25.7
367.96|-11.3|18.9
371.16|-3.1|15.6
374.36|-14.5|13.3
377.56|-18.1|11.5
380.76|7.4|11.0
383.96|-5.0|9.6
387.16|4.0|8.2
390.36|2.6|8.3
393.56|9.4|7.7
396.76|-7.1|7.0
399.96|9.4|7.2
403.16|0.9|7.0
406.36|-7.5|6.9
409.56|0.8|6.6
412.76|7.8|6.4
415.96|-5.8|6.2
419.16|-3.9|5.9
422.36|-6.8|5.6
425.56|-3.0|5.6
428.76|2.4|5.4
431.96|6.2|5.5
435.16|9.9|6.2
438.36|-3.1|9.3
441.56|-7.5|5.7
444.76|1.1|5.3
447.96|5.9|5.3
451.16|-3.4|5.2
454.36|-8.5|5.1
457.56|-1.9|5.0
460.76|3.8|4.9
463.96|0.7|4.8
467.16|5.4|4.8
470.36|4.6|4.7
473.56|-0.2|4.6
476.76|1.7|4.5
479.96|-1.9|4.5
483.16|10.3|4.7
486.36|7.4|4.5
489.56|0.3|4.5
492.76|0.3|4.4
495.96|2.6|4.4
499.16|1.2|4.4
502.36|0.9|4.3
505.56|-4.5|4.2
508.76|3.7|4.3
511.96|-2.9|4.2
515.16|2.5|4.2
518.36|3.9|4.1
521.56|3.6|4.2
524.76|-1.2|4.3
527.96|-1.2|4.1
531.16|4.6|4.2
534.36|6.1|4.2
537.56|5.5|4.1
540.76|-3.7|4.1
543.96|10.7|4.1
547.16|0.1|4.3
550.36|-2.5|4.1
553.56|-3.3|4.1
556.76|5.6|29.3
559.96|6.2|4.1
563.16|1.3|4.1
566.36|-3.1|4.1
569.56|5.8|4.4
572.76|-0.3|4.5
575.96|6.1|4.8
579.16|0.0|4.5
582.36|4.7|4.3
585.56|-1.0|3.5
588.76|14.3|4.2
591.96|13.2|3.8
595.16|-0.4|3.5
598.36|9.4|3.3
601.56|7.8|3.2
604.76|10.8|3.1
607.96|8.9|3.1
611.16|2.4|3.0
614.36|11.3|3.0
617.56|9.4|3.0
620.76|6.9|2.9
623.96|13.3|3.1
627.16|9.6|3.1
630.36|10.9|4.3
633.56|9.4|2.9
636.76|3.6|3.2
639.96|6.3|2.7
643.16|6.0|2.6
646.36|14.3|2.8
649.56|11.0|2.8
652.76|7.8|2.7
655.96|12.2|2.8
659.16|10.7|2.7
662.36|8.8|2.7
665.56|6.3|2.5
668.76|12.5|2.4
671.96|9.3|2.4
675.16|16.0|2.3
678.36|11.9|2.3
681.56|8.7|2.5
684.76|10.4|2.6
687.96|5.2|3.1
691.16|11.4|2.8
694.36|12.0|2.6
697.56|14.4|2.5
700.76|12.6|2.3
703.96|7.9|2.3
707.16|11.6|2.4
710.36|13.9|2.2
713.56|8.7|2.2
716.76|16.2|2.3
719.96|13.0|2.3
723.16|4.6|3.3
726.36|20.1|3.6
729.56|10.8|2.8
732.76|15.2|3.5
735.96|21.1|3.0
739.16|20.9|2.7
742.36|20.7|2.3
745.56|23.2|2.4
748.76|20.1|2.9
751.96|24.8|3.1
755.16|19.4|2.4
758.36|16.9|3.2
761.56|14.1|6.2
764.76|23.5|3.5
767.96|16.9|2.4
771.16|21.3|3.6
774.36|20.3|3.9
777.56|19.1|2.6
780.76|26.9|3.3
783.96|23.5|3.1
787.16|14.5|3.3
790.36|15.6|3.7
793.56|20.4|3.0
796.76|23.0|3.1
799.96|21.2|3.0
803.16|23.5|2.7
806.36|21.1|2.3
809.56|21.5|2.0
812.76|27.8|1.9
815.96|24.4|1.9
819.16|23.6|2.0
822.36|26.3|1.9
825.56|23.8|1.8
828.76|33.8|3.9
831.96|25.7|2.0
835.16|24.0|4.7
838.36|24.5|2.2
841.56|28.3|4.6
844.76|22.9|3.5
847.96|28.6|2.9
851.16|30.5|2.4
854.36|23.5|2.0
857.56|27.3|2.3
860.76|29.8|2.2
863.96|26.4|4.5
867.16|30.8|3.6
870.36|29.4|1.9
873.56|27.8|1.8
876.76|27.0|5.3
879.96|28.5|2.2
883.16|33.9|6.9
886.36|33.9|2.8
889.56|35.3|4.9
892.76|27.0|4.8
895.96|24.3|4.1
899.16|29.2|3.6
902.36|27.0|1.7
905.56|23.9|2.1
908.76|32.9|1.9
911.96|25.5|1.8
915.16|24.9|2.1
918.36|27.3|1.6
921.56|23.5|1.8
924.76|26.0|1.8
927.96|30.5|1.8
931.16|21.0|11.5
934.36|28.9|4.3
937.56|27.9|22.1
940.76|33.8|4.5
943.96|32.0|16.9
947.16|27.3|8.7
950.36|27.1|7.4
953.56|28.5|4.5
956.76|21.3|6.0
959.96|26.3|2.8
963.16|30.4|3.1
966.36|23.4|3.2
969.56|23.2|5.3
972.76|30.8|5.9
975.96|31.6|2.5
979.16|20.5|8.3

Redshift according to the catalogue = 0.836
